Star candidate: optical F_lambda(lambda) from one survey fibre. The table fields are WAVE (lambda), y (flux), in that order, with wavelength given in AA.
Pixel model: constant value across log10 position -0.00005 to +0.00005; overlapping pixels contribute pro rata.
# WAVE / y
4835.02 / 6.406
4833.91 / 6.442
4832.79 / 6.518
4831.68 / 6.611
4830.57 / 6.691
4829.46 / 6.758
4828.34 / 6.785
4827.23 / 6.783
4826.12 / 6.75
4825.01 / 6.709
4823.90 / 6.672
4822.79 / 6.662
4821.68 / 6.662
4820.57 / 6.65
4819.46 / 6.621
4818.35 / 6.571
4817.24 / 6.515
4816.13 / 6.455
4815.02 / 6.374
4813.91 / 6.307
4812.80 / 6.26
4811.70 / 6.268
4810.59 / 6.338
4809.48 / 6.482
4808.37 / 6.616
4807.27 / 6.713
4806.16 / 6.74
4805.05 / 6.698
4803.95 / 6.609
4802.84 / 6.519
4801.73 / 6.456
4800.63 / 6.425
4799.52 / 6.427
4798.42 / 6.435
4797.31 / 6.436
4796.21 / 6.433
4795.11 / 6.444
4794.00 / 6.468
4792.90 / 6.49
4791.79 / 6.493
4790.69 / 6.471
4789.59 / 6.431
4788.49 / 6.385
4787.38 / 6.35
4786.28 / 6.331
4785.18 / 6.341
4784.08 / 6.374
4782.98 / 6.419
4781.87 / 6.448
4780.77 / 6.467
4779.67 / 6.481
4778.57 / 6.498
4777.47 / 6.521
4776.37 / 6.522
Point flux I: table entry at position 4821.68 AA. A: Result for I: 6.662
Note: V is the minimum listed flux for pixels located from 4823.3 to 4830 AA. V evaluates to 6.672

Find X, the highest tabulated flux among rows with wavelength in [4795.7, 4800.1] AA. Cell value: 6.436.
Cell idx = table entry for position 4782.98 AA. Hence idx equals 6.419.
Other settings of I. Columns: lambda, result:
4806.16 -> 6.74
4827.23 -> 6.783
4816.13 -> 6.455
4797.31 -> 6.436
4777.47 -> 6.521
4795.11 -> 6.444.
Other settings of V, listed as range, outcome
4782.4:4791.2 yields 6.331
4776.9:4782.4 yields 6.448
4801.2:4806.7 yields 6.456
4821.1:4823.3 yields 6.662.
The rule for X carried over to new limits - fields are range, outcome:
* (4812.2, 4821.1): 6.65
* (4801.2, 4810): 6.74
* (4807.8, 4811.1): 6.616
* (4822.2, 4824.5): 6.672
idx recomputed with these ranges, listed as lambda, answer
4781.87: 6.448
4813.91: 6.307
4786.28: 6.331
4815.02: 6.374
